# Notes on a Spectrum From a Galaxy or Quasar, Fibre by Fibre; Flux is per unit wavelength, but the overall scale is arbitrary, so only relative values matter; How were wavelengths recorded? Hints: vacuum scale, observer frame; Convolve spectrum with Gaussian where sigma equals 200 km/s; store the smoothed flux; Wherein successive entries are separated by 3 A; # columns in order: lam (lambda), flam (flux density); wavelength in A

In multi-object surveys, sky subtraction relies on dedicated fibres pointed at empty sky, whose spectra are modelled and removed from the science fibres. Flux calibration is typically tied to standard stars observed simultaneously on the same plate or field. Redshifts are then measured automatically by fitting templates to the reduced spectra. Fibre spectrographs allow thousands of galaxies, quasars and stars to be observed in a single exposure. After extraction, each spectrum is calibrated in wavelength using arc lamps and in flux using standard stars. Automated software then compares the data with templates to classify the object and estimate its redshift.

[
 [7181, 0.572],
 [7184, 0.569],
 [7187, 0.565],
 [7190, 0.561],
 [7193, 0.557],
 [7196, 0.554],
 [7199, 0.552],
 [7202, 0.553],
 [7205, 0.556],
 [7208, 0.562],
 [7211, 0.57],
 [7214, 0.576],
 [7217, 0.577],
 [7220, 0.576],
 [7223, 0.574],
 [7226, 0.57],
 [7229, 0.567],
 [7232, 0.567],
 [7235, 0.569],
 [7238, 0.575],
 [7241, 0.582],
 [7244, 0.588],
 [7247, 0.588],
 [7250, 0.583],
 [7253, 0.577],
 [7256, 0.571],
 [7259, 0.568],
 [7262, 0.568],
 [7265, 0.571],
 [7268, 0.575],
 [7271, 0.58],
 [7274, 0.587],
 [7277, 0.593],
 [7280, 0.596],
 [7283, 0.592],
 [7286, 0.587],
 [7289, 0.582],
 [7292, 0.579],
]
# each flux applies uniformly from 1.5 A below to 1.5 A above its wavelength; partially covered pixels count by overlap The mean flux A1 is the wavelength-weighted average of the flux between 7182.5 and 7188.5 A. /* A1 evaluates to 0.567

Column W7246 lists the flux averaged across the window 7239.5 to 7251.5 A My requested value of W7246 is 0.585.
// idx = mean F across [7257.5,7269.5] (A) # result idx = 0.57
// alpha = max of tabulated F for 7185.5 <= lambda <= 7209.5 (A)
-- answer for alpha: 0.565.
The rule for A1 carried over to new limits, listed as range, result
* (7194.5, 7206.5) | 0.554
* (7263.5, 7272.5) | 0.575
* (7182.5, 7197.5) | 0.561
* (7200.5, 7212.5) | 0.56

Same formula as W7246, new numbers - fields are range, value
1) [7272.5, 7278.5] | 0.59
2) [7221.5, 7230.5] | 0.57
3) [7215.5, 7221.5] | 0.576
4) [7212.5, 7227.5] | 0.575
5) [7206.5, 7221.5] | 0.572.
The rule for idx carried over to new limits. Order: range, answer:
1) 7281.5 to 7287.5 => 0.59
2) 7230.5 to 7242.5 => 0.573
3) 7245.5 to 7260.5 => 0.577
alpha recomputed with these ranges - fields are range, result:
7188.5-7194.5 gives 0.561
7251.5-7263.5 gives 0.577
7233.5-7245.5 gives 0.588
